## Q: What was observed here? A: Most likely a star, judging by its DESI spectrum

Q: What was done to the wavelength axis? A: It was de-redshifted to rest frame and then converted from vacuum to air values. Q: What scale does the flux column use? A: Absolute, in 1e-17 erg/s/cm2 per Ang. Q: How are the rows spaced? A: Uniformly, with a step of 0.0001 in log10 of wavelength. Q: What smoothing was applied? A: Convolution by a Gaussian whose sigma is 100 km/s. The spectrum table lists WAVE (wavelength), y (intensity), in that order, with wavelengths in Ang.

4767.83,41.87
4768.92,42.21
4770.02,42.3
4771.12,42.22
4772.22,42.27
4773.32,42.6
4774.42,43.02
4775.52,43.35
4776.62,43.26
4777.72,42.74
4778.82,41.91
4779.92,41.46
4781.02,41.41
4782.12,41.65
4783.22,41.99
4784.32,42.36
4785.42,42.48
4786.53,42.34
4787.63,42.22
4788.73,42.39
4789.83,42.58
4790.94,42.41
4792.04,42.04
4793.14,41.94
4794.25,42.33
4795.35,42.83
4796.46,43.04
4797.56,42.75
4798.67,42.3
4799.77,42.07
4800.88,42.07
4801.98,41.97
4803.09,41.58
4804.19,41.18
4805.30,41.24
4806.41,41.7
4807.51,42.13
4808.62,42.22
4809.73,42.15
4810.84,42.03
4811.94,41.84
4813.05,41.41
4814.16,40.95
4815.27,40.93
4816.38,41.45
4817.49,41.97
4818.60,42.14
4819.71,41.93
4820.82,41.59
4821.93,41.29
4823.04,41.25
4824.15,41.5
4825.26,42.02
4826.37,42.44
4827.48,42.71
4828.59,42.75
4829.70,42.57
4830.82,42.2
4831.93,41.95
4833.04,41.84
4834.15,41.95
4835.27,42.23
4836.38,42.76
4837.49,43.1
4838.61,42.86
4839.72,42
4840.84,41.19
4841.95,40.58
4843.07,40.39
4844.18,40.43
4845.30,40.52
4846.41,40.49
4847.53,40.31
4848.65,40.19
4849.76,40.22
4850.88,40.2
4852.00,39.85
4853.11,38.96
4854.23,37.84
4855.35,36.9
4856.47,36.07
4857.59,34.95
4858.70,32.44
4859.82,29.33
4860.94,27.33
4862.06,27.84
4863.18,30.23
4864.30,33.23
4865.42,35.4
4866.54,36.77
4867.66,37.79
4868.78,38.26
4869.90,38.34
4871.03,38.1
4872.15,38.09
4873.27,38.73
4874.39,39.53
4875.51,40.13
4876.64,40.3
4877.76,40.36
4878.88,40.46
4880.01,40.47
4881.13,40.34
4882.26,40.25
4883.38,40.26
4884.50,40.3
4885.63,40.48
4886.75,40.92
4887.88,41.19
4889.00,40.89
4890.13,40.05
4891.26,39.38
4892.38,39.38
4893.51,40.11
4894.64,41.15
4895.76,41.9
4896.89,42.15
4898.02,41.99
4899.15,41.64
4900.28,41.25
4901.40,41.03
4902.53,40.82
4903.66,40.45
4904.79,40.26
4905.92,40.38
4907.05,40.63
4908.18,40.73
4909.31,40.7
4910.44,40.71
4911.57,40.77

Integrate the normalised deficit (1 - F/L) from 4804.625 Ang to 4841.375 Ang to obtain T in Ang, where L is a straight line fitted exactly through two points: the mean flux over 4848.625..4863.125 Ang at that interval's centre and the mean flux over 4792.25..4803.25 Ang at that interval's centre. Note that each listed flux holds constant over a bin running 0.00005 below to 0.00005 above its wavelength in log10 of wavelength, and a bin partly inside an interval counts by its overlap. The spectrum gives -2.6 Ang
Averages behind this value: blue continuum 42.3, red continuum 35.2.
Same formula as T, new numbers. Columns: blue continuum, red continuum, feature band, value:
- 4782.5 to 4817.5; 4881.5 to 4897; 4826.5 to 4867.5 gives 2.60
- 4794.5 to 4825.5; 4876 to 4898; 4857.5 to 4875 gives 2.62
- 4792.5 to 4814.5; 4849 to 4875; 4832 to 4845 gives -1.13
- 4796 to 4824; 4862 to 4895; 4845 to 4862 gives 1.36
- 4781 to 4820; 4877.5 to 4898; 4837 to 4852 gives 0.14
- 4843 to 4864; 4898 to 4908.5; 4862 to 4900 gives -0.26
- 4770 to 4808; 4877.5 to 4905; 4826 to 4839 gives -0.27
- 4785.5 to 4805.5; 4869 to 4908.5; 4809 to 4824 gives 0.06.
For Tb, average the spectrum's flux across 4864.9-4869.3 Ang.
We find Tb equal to 37.1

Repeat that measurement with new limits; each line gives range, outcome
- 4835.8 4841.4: 42.4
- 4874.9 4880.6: 40.3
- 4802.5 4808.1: 41.6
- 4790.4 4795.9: 42.3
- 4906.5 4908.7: 40.7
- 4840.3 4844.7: 40.7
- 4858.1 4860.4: 31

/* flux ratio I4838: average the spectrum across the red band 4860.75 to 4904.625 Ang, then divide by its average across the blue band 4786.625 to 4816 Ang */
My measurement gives 0.9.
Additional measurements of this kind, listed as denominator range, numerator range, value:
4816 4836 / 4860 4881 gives 0.87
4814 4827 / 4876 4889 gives 0.97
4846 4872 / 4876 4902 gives 1.13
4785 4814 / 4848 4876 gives 0.86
